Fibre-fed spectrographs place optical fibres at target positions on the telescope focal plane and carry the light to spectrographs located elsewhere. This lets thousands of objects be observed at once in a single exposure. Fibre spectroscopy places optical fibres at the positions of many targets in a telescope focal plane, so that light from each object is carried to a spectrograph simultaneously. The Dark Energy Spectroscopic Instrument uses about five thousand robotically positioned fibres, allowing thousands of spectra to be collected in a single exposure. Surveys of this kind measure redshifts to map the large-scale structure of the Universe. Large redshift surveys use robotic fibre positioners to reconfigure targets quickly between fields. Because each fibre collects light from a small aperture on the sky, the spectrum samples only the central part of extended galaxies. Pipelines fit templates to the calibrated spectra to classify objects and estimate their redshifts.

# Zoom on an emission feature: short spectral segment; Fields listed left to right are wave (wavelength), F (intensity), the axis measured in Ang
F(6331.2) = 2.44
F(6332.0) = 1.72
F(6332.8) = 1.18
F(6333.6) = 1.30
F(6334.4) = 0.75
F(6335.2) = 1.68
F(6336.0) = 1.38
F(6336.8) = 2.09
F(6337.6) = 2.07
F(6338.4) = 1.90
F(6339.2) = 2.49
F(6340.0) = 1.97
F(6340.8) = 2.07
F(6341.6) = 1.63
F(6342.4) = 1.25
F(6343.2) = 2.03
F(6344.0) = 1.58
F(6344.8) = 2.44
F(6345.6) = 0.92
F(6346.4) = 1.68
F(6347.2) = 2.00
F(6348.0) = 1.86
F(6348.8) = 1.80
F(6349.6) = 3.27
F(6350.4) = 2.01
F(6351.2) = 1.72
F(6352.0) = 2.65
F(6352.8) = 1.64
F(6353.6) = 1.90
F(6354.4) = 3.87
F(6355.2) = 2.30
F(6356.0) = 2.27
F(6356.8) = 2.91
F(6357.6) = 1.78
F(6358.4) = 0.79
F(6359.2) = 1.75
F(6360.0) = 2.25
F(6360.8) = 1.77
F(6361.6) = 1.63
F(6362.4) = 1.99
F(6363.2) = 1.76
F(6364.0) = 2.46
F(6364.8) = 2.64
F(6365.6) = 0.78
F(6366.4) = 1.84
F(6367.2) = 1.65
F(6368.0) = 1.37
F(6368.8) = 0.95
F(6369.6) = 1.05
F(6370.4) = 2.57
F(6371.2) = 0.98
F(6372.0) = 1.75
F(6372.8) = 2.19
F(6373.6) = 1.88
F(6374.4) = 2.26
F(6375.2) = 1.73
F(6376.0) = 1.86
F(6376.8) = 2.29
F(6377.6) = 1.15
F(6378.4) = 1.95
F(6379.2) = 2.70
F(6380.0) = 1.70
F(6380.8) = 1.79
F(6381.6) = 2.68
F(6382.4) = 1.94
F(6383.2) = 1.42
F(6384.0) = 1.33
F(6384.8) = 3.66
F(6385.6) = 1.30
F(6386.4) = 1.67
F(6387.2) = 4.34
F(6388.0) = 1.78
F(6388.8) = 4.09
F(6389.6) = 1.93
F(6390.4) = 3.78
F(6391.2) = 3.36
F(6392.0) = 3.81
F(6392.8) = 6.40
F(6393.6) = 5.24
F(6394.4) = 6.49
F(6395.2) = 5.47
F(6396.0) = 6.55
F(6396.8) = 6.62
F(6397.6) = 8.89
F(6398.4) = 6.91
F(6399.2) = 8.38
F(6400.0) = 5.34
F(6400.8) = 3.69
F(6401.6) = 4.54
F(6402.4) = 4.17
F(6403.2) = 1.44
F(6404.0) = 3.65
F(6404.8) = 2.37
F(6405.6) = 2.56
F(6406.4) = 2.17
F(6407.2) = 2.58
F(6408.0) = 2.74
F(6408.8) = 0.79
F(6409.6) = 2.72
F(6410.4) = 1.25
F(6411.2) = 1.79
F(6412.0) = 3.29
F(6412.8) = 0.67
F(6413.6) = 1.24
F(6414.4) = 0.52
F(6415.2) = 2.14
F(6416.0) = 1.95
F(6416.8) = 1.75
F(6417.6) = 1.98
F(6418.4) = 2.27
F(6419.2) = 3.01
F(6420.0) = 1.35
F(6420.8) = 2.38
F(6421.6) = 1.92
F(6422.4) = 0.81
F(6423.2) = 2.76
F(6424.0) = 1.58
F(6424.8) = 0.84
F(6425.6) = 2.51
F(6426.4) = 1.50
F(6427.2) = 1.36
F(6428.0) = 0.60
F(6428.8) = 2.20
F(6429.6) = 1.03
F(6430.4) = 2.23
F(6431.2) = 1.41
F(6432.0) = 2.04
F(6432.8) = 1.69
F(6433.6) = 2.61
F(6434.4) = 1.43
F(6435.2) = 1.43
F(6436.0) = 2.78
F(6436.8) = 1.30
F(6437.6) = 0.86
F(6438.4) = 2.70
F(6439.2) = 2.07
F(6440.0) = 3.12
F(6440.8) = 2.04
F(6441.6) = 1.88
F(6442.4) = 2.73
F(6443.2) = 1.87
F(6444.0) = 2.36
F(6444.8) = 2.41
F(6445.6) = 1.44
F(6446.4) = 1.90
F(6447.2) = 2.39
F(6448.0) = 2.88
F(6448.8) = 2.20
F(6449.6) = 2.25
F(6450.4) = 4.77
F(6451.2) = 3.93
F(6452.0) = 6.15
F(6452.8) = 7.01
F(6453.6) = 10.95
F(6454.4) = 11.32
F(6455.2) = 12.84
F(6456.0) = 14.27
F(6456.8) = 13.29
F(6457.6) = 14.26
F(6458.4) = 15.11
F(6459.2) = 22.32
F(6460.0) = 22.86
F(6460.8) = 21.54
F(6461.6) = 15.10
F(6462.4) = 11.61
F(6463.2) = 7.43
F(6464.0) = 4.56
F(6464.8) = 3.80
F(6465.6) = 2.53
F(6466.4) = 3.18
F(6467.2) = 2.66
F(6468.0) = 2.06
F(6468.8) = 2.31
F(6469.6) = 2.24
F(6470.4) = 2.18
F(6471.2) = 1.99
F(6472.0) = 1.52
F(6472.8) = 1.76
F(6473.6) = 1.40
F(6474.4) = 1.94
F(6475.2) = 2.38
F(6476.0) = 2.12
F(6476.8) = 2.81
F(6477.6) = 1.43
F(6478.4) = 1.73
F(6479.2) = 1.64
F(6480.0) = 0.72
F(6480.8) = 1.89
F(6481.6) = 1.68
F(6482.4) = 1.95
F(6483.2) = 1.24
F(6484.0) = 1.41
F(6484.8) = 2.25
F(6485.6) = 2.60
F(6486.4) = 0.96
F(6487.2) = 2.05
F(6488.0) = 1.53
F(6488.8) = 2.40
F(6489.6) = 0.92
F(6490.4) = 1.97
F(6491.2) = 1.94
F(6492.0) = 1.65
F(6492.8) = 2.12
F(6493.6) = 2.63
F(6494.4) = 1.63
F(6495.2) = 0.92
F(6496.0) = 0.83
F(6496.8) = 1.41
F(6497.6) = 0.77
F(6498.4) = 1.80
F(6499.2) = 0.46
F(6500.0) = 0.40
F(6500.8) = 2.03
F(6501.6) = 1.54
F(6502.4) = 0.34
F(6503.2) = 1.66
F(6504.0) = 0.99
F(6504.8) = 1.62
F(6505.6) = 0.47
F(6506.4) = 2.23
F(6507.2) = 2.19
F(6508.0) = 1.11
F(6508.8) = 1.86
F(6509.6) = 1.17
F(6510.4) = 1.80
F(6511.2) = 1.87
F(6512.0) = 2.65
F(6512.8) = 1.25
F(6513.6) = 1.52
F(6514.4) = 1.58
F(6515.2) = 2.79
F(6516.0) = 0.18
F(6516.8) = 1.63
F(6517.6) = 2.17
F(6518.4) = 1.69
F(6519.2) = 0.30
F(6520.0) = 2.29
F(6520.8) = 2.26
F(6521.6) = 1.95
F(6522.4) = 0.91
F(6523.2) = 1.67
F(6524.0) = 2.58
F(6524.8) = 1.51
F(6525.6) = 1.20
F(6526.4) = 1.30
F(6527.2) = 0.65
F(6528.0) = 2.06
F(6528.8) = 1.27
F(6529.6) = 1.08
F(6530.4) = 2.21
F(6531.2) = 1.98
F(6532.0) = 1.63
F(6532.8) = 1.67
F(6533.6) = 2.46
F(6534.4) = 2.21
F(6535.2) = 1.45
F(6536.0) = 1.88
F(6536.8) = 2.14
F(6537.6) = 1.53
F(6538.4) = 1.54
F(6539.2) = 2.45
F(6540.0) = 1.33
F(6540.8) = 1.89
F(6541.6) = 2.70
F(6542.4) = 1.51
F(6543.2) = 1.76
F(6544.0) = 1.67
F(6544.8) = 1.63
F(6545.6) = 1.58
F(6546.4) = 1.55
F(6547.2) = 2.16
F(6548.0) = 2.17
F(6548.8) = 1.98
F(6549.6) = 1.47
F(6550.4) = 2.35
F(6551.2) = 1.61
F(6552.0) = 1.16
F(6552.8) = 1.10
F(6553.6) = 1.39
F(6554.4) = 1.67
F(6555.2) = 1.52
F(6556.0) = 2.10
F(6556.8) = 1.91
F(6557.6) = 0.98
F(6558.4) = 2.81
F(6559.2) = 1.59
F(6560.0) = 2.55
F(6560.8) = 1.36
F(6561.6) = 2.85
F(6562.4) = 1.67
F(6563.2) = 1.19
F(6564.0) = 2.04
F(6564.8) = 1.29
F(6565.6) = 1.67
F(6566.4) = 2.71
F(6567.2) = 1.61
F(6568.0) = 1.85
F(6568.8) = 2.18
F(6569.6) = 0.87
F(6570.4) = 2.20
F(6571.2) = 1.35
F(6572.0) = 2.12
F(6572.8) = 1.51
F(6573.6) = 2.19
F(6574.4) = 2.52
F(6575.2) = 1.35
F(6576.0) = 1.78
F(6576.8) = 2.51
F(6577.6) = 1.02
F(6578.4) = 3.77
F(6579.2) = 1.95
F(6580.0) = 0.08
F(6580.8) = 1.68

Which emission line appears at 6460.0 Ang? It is [O III]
